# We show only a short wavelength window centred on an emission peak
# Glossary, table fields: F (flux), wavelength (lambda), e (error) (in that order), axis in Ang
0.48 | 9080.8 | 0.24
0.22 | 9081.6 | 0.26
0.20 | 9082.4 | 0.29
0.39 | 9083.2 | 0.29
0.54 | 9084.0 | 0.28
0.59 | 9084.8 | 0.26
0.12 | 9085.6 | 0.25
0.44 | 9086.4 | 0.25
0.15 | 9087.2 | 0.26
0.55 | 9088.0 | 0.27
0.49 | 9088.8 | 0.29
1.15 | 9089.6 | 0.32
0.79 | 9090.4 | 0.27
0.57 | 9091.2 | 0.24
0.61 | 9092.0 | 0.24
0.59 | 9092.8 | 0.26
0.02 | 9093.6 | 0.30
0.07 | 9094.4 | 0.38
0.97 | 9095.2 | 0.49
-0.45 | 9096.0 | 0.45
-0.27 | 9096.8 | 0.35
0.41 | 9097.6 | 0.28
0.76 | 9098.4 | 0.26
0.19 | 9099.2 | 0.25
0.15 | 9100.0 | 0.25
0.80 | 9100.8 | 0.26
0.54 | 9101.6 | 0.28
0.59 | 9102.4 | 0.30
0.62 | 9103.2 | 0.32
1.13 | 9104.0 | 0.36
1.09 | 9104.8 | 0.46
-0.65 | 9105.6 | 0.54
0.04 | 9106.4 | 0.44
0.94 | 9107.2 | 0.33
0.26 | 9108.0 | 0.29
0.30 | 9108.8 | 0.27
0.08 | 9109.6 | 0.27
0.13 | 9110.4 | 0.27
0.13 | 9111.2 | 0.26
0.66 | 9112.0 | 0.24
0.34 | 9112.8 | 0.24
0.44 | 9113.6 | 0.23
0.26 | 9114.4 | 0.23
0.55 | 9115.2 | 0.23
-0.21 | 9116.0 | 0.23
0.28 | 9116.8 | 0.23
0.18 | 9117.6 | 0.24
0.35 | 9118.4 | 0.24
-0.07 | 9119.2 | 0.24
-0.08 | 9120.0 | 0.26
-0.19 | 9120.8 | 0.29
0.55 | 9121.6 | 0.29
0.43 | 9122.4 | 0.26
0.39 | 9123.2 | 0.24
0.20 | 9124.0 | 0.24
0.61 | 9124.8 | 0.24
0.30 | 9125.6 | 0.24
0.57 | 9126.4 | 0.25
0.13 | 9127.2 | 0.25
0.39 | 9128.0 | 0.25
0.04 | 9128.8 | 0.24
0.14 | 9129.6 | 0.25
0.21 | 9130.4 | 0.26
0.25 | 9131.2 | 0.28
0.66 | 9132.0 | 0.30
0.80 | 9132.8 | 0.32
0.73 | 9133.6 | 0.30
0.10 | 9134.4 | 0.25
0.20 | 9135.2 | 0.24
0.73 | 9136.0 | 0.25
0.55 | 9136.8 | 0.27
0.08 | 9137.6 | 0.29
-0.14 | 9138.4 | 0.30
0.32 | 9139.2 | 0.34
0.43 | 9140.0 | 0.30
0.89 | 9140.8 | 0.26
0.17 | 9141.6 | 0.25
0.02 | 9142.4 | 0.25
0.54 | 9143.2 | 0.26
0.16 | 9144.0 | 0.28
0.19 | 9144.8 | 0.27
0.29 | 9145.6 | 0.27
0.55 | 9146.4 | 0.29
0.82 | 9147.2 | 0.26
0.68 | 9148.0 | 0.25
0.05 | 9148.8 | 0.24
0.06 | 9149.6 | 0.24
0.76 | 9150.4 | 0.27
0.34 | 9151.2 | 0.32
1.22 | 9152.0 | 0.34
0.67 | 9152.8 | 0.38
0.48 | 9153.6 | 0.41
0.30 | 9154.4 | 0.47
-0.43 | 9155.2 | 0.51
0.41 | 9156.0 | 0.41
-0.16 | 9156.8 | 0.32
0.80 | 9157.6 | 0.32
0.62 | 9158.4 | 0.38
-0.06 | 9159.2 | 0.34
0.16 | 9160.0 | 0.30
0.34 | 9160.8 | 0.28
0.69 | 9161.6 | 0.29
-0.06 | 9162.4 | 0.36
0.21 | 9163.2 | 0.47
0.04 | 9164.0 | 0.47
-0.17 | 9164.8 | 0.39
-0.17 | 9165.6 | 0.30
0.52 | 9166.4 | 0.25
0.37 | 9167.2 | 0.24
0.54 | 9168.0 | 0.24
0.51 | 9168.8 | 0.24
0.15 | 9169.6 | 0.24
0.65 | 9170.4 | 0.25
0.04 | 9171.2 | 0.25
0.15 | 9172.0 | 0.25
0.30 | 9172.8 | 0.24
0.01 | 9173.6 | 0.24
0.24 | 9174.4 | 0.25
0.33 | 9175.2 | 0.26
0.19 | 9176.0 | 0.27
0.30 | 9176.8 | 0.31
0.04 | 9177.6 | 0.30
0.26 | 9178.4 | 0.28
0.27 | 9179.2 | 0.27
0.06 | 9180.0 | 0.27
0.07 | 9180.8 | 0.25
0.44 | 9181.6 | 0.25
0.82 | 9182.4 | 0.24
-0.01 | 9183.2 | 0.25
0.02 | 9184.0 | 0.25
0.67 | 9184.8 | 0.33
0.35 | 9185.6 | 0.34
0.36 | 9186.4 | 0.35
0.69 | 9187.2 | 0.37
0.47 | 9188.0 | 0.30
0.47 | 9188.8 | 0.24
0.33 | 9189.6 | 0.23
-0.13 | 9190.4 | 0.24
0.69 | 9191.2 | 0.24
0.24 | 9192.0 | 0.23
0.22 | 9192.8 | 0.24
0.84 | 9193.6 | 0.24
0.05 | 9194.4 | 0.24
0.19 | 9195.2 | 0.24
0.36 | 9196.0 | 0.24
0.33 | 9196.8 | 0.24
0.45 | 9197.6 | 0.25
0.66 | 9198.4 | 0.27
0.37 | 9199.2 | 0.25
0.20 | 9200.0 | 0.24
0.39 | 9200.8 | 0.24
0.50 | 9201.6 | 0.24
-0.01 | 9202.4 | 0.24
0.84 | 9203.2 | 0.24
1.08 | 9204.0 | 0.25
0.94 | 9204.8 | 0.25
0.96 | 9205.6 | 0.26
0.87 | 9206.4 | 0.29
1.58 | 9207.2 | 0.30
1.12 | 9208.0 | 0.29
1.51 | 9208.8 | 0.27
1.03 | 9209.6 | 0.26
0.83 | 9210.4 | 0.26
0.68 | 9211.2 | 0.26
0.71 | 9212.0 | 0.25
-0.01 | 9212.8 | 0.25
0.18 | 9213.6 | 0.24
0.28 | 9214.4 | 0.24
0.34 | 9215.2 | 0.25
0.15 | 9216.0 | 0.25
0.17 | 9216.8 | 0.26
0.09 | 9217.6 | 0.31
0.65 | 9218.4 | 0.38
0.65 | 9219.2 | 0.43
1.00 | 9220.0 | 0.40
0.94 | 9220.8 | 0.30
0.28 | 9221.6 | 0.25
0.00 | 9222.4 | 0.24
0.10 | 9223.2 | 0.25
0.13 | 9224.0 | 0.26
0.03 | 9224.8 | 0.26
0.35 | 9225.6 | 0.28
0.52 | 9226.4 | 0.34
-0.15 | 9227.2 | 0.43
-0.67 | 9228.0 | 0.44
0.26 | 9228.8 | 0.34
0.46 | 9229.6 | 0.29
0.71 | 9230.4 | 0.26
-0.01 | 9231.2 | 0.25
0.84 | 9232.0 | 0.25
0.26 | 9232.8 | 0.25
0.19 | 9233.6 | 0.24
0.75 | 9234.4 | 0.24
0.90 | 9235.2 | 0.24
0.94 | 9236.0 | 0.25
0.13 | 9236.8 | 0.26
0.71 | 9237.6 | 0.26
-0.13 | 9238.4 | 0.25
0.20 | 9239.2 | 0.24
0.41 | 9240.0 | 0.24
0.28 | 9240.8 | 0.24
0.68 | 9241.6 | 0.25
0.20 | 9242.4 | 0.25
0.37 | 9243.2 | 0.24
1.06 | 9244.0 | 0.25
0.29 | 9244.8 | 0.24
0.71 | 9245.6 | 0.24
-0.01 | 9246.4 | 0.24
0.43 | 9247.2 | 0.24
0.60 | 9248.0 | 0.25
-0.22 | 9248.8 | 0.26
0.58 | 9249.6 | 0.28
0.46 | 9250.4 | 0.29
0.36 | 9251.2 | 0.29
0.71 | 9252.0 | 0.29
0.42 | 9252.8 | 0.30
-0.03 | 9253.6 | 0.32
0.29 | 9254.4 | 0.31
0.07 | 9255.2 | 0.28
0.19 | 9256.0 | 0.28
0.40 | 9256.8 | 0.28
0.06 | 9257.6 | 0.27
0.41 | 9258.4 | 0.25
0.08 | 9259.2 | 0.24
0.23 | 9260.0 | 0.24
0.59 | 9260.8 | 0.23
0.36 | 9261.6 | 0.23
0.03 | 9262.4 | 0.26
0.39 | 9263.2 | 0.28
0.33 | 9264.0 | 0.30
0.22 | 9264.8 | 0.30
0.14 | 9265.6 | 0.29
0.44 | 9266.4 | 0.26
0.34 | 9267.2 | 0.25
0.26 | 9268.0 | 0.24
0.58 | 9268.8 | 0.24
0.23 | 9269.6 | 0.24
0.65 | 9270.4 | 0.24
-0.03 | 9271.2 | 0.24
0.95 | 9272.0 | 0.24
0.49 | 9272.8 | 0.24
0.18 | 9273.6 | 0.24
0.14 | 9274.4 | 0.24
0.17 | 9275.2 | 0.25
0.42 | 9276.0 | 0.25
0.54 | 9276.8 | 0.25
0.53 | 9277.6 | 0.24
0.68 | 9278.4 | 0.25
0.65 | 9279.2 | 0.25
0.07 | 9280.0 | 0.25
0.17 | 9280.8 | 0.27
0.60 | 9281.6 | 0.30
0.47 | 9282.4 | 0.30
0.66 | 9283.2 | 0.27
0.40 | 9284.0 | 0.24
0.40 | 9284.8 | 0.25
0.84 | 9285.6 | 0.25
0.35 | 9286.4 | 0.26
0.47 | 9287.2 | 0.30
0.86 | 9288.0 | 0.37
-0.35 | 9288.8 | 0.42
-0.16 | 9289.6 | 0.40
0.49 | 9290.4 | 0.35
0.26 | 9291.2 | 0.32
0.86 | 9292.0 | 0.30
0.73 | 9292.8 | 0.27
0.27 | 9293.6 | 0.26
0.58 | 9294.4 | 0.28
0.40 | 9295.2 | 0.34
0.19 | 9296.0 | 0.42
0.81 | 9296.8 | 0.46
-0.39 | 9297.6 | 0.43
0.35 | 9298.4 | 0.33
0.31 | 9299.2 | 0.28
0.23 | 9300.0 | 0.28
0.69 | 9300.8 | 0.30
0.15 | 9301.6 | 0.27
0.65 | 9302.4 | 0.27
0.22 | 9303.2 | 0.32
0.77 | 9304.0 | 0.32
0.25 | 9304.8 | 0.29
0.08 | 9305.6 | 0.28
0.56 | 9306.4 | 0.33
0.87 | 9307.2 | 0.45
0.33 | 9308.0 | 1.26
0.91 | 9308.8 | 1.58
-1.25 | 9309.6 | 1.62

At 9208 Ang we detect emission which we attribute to H-beta 4861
